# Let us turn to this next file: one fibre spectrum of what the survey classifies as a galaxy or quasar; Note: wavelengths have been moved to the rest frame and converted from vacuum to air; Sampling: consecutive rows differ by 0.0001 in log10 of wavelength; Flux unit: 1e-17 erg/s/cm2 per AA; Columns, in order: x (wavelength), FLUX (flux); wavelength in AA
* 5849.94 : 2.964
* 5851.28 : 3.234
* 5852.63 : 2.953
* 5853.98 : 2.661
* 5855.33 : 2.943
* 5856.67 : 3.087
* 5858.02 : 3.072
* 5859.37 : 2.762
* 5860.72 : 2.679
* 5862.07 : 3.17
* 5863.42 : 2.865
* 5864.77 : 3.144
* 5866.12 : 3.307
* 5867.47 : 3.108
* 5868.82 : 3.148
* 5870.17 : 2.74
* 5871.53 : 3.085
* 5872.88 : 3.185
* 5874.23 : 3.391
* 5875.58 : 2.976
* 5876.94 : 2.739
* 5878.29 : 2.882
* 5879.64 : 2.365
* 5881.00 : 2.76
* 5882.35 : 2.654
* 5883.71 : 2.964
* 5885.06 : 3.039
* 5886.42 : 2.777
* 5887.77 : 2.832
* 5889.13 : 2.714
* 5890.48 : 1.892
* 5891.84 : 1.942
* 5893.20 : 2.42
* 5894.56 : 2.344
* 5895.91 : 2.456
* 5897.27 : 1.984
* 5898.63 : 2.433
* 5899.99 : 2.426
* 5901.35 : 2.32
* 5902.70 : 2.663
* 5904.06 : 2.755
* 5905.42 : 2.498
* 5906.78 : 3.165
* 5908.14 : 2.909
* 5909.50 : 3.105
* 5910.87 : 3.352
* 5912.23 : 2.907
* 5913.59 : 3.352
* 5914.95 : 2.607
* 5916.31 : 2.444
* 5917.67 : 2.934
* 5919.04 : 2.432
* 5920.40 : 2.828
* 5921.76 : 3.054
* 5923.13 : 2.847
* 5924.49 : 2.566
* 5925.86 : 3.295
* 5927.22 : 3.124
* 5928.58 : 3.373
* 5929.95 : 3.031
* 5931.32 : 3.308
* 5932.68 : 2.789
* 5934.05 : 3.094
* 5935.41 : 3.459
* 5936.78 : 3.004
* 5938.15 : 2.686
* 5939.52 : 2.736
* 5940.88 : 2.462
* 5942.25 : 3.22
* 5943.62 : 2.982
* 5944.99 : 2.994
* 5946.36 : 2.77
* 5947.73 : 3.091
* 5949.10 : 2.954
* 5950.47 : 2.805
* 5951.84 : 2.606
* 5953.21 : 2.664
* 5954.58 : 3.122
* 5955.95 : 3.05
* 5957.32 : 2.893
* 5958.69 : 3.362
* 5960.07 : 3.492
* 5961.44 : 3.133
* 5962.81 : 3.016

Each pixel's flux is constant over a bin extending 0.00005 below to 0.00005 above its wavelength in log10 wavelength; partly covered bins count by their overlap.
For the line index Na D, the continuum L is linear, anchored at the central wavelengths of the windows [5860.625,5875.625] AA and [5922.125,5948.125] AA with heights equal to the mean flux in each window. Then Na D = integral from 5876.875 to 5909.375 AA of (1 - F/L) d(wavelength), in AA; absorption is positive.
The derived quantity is 4.9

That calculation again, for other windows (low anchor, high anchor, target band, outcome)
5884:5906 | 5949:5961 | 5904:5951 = -3.2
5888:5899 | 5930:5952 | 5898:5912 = -1.8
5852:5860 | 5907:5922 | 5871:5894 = 1.4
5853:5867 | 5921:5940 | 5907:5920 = 0.5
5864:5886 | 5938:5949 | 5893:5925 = 2.4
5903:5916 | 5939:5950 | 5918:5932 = -0.3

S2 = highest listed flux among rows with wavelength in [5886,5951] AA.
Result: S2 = 3.459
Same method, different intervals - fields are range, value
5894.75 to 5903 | 2.663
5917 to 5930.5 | 3.373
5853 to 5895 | 3.391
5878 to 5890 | 3.039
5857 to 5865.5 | 3.17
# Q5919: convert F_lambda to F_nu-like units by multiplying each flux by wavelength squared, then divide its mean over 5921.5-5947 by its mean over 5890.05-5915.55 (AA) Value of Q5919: 1.2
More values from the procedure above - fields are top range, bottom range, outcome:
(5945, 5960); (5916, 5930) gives 1.03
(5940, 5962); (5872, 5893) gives 1.11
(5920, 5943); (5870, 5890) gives 1.06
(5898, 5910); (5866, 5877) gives 0.88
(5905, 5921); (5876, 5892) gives 1.10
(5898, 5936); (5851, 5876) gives 0.98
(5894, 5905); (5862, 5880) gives 0.81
